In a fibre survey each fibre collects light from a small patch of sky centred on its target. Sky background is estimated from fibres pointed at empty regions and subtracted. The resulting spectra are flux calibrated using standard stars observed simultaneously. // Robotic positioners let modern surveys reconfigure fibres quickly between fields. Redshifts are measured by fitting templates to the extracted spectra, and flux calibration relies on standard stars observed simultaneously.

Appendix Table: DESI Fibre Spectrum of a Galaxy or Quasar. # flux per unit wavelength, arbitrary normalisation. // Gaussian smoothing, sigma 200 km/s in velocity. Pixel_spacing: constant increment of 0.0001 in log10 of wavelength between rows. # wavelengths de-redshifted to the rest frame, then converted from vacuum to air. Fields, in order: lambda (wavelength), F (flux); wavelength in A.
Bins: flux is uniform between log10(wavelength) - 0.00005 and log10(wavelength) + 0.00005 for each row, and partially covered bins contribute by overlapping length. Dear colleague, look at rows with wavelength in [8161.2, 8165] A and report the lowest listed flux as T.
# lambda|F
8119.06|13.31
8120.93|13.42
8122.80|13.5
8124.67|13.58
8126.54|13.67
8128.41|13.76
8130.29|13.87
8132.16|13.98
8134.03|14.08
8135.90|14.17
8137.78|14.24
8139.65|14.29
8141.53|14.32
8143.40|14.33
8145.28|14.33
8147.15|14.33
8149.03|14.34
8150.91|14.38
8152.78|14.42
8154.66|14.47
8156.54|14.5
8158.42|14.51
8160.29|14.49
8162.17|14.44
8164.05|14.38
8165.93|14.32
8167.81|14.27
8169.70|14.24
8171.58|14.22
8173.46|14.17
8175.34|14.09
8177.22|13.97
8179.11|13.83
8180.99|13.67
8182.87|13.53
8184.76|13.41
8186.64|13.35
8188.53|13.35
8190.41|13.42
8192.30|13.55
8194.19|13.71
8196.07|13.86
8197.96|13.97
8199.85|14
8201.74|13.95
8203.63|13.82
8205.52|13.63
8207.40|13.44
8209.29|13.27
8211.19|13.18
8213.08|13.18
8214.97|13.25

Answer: 14.38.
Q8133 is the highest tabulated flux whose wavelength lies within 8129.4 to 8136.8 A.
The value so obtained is 14.17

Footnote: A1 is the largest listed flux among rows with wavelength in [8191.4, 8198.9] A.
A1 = 13.97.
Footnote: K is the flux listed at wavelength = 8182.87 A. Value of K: 13.53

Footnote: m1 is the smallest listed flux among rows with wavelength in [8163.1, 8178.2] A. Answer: 13.97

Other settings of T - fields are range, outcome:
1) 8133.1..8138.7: 14.08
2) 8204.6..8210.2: 13.27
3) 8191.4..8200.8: 13.55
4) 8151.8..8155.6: 14.42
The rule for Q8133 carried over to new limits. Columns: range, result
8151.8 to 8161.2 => 14.51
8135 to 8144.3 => 14.33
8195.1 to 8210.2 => 14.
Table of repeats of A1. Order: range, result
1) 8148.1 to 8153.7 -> 14.42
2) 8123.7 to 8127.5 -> 13.67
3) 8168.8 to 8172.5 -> 14.24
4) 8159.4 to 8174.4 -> 14.49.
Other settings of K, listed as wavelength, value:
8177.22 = 13.97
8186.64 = 13.35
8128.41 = 13.76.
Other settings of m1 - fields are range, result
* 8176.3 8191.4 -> 13.35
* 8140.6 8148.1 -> 14.32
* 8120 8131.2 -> 13.42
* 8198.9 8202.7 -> 13.95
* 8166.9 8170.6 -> 14.24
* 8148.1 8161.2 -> 14.34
